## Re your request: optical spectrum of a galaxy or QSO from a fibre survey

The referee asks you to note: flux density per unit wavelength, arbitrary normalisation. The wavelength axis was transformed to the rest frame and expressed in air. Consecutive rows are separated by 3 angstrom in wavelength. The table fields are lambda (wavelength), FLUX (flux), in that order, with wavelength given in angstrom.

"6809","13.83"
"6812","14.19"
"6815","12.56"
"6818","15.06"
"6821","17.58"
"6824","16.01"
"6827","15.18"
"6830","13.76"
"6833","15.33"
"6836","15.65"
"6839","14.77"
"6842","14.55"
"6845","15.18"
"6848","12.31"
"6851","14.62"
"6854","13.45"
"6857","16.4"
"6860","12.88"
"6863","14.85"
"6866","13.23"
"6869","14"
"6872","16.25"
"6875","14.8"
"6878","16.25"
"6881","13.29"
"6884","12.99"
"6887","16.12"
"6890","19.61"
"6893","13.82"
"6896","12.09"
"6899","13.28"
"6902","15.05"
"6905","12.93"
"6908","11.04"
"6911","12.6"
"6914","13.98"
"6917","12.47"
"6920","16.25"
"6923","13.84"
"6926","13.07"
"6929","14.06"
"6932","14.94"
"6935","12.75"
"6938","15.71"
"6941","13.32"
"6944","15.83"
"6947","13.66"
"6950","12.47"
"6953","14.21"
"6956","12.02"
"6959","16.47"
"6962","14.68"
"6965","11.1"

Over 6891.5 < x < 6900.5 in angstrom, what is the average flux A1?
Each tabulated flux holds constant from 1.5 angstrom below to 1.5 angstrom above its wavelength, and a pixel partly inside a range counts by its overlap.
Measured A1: 13.1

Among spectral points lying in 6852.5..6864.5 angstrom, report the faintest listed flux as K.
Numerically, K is 12.88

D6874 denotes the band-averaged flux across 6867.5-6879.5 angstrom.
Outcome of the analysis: 15.3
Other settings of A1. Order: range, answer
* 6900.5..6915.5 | 13.1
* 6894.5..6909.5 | 12.9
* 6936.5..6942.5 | 14.5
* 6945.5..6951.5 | 13.1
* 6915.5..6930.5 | 13.9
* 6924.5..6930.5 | 13.6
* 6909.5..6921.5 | 13.8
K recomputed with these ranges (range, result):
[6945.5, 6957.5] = 12.02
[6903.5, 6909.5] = 11.04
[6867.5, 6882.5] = 13.29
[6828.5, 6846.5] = 13.76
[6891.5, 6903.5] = 12.09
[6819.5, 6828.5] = 15.18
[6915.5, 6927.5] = 12.47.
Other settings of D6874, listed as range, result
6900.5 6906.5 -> 14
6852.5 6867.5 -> 14.2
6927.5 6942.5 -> 14.2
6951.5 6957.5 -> 13.1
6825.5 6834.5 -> 14.8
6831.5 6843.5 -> 15.1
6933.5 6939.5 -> 14.2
